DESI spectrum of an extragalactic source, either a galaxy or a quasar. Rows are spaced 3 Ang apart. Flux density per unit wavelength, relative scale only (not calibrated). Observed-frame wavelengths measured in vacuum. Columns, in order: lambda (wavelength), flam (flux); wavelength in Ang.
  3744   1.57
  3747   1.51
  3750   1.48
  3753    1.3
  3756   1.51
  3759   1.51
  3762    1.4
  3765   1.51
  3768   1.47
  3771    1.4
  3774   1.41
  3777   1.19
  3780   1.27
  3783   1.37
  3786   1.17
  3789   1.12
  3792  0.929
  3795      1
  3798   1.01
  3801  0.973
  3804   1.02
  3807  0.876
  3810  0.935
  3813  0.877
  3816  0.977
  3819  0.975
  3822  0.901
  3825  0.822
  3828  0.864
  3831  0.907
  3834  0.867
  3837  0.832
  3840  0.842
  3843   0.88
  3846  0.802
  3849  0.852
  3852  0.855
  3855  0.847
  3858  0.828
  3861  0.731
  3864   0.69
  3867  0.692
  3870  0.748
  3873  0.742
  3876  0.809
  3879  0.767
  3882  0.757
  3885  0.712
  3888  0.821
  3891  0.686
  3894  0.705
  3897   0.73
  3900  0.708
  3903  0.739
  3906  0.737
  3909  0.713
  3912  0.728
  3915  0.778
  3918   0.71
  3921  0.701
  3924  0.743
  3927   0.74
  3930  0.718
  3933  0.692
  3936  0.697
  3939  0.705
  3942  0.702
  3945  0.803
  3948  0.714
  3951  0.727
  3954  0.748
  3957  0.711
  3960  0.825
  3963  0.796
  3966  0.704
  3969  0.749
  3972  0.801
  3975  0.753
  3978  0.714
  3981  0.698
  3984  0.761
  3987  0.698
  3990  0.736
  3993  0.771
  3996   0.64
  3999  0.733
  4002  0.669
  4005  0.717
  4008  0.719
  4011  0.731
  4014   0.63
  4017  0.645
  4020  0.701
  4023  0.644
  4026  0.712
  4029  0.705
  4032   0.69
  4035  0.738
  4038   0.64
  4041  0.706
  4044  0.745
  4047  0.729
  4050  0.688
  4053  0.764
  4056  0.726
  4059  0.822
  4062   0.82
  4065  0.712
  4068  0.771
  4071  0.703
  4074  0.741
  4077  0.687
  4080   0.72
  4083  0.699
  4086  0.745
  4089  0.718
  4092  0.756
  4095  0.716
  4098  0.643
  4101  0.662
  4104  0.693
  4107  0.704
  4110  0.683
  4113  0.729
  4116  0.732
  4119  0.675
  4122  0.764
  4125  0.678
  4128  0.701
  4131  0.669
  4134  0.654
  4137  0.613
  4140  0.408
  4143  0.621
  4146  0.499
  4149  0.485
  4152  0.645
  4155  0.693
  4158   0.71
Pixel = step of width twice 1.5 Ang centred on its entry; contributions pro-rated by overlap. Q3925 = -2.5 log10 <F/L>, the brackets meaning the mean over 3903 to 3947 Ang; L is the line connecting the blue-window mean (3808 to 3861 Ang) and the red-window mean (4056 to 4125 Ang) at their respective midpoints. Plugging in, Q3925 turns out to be 0.13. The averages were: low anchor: 0.87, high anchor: 0.722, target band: 0.727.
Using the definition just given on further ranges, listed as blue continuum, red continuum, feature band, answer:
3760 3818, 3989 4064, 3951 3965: 0.104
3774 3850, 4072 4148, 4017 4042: 0.103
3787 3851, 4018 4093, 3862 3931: 0.165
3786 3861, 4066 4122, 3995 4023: 0.131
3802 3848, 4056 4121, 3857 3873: 0.178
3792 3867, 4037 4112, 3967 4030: 0.087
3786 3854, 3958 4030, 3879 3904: 0.142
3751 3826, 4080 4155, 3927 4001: 0.217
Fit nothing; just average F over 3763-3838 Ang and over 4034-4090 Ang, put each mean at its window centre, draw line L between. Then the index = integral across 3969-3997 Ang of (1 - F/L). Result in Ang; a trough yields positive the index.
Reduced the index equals 3.38 Ang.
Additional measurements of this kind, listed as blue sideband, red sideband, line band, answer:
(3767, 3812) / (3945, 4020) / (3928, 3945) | 2.3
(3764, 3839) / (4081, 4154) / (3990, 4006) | 2.1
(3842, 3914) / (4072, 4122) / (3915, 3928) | 0.4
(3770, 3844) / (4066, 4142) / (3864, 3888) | 4.9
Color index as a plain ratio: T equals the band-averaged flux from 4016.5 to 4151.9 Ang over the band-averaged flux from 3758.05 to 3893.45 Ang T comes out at 0.7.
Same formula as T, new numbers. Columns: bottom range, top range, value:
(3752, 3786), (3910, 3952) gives 0.52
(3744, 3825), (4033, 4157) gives 0.58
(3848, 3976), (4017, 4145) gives 0.94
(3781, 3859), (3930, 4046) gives 0.76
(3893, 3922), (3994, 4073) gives 0.98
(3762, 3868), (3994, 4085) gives 0.71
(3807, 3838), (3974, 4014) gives 0.80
